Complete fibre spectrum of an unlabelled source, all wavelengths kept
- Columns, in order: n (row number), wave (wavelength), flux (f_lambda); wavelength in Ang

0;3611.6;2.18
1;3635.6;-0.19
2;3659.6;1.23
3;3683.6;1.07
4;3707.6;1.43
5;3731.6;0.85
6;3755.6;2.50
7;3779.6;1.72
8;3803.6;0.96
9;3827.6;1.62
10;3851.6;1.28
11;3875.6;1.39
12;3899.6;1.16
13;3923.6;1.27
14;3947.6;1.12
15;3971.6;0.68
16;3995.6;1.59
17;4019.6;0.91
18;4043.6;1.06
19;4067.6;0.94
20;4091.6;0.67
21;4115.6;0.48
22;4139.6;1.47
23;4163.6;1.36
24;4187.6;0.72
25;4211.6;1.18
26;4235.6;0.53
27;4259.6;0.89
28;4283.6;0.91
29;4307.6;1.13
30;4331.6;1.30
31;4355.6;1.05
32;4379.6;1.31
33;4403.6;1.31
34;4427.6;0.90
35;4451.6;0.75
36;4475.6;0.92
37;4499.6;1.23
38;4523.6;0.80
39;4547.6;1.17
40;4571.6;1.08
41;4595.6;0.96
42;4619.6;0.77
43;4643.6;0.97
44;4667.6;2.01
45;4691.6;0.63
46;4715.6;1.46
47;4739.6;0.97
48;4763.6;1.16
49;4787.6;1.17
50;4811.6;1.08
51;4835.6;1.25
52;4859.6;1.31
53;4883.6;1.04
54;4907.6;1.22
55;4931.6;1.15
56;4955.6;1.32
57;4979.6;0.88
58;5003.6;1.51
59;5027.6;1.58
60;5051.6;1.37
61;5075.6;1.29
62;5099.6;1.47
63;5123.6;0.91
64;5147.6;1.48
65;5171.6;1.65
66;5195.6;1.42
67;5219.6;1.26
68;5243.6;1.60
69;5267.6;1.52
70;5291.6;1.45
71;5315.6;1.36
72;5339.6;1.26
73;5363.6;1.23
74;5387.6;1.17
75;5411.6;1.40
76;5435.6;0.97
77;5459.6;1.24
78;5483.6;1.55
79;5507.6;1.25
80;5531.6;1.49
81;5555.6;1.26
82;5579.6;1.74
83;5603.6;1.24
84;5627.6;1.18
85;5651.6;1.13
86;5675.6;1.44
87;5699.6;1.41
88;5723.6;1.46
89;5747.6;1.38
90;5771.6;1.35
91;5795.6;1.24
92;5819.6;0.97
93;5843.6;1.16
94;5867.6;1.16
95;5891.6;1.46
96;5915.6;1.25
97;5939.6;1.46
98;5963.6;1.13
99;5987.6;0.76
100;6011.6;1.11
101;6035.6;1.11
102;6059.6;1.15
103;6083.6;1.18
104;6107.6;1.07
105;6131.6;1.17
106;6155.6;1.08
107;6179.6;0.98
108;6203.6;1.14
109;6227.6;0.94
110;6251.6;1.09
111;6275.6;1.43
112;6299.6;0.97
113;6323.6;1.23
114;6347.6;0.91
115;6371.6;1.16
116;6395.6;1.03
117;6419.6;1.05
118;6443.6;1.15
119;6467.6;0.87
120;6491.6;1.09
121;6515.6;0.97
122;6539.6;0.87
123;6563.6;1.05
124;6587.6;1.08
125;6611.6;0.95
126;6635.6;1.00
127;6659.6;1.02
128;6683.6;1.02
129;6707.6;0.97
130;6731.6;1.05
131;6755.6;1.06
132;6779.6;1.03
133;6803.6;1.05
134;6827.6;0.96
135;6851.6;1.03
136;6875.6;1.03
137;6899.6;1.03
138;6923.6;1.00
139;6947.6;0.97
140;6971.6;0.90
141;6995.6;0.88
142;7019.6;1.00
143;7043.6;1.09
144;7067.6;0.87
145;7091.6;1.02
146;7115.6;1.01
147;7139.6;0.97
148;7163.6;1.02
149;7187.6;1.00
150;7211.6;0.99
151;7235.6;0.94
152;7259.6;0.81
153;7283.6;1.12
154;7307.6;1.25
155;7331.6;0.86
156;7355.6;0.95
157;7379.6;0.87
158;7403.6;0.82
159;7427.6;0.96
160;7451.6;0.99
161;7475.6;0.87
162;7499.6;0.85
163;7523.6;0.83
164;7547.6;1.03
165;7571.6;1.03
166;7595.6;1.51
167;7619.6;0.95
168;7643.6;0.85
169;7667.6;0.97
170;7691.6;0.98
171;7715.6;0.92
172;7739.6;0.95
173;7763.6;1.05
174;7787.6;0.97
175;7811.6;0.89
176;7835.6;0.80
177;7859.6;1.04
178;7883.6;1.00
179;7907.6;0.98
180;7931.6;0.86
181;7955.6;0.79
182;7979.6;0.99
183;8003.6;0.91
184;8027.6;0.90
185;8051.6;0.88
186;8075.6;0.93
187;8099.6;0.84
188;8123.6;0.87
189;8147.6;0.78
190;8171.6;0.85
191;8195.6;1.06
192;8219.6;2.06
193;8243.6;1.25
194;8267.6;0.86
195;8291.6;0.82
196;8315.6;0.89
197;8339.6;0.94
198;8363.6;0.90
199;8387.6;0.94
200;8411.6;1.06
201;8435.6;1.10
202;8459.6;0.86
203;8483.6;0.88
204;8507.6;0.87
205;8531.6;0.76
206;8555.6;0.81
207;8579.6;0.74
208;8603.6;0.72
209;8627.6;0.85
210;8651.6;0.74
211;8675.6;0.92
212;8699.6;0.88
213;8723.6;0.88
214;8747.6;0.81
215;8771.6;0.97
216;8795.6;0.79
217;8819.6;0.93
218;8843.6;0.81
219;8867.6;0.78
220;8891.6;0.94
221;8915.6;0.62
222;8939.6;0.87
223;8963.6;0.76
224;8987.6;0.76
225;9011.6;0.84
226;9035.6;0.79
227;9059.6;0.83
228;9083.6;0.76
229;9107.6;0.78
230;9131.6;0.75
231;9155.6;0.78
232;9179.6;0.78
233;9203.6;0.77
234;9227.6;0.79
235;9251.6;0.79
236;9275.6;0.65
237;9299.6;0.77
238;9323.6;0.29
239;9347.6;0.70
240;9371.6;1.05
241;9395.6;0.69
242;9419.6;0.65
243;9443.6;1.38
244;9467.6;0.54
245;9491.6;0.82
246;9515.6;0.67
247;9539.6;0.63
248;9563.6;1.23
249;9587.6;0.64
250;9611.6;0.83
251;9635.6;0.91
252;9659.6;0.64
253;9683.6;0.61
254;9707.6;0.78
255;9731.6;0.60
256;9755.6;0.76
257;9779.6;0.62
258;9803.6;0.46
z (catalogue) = 0.251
